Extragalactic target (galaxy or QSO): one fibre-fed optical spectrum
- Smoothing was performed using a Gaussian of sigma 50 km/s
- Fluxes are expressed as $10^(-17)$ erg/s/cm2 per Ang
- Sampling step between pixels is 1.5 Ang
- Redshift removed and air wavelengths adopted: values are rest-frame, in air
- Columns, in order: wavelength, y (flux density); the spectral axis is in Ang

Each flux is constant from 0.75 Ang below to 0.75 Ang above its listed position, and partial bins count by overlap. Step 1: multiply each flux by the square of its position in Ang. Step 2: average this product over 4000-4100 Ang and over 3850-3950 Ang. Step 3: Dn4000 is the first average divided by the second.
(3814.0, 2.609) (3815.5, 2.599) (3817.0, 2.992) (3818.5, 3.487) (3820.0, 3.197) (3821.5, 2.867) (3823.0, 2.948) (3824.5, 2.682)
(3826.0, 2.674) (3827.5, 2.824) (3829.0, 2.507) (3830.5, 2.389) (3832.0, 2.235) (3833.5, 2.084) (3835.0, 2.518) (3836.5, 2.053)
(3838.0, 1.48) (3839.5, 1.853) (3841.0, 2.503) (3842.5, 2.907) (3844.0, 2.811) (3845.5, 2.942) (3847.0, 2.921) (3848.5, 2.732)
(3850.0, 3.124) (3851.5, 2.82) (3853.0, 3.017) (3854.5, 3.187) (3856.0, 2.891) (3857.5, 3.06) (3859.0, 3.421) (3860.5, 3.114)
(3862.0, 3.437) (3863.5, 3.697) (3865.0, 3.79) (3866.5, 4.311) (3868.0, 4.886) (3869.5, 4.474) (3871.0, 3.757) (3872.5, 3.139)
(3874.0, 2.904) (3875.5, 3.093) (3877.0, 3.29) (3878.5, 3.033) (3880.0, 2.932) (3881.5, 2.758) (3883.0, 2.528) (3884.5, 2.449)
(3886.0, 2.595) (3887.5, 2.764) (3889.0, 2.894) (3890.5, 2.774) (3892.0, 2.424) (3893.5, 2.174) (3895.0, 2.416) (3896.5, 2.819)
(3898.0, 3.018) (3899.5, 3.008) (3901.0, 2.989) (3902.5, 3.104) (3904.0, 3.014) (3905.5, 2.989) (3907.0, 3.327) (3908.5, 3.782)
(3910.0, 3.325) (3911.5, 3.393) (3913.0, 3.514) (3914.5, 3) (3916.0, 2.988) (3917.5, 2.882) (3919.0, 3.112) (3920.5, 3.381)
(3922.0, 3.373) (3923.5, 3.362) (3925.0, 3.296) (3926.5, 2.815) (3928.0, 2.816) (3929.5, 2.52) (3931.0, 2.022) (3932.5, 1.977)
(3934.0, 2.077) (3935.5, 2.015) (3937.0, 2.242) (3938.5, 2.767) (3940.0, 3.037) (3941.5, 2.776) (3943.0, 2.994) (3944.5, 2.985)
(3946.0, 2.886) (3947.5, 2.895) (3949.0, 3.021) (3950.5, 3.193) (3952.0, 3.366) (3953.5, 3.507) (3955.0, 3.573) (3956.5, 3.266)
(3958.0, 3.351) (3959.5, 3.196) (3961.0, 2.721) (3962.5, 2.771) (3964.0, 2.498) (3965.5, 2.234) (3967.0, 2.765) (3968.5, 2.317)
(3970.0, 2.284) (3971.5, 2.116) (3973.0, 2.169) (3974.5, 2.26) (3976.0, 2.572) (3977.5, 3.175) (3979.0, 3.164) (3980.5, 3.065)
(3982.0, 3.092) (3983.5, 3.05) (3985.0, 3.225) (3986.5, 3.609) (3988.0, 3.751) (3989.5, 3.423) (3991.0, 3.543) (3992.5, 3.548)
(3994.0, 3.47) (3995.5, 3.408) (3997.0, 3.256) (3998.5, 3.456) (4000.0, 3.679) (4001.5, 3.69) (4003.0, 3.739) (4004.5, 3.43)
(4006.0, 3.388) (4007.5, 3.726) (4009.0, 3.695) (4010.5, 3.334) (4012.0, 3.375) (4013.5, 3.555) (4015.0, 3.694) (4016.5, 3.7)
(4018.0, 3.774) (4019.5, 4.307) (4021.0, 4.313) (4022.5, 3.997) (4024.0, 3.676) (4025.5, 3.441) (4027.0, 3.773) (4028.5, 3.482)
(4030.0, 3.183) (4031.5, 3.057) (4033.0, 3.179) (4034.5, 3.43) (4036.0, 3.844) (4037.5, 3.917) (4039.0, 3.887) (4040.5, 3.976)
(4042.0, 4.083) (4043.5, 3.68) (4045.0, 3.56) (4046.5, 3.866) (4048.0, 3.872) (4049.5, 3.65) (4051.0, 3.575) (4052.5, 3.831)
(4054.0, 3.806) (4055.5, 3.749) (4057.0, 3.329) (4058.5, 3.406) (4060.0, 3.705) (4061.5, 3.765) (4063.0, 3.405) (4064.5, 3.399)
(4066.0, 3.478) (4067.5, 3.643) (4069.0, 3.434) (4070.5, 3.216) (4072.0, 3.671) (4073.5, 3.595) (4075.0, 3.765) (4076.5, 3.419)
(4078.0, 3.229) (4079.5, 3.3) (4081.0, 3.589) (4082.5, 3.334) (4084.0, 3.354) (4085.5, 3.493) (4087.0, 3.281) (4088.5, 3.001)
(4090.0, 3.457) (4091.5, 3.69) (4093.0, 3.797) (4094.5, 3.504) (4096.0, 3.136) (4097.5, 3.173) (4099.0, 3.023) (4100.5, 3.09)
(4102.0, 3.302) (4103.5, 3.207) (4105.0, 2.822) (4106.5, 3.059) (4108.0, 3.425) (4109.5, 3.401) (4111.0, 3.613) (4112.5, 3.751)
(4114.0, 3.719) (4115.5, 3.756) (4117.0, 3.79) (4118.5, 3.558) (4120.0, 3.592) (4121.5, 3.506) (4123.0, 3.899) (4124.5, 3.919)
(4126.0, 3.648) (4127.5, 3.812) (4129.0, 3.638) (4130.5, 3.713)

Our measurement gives 1.27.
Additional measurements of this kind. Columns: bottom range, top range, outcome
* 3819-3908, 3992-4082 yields 1.34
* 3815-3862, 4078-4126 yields 1.43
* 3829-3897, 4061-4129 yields 1.34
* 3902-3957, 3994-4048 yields 1.28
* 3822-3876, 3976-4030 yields 1.28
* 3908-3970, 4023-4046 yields 1.30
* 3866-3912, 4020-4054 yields 1.29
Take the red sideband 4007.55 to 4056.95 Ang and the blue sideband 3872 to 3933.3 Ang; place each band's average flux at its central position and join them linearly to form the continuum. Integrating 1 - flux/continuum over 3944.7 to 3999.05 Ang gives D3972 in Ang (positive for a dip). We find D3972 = 4.95 Ang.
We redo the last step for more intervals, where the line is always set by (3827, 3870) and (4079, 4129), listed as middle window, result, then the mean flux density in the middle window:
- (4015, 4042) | -3.29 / 3.71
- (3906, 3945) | 2.40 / 2.91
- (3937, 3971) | 2.76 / 2.91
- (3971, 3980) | 1.70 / 2.6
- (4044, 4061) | -1.58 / 3.67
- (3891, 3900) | 1.22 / 2.64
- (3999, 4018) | -1.85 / 3.59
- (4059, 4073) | -0.58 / 3.52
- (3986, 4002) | -1.40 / 3.53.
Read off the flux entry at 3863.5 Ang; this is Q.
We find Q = 3.697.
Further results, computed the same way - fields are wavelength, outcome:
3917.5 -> 2.882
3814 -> 2.609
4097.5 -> 3.173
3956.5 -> 3.266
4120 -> 3.592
